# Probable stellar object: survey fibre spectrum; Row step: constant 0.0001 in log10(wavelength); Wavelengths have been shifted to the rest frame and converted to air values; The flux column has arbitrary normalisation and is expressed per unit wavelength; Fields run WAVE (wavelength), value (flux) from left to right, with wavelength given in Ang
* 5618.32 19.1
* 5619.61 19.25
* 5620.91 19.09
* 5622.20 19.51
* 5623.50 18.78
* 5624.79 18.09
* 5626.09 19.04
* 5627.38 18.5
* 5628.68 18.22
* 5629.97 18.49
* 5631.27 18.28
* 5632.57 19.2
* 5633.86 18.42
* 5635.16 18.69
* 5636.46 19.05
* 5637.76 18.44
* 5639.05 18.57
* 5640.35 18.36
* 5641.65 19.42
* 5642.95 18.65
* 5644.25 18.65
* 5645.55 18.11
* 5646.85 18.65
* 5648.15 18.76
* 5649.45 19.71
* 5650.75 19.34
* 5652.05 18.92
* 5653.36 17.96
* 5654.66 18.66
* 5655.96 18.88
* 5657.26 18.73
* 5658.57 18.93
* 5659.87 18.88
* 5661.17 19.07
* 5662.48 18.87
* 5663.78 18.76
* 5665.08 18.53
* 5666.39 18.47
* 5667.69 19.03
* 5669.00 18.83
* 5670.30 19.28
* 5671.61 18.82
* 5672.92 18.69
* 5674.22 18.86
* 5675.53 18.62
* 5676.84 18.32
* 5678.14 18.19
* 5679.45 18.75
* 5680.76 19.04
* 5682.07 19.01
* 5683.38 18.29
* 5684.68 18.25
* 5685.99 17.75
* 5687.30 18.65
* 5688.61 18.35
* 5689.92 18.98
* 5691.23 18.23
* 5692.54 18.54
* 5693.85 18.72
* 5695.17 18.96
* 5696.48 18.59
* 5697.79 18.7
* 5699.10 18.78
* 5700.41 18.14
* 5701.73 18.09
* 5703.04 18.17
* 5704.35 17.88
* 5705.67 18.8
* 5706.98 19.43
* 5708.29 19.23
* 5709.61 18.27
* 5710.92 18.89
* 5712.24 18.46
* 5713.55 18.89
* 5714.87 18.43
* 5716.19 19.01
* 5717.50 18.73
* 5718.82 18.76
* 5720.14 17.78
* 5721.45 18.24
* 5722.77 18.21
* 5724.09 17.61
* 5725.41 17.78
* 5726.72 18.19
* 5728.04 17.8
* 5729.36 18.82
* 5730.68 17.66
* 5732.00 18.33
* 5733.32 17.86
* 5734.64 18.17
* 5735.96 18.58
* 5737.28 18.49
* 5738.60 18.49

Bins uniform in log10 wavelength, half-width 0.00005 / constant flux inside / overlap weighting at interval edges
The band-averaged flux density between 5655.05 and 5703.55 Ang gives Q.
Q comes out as 18.6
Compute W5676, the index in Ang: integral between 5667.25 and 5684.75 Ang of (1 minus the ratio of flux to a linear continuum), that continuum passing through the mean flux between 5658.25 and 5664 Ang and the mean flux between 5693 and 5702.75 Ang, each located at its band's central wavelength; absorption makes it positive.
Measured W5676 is 0.0 Ang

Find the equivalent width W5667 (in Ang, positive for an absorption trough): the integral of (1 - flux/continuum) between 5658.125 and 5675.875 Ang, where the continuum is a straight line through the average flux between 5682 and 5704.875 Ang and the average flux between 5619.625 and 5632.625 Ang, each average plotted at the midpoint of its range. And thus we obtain -0.3 Ang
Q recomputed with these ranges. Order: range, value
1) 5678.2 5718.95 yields 18.6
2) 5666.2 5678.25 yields 18.8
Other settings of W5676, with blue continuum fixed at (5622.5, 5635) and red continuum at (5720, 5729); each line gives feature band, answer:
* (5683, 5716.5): -0.75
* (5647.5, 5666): -0.44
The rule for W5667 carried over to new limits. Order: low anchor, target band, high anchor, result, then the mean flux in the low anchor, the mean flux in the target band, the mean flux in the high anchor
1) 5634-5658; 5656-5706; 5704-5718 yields 0.33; 18.7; 18.6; 18.7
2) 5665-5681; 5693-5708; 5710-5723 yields 0.02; 18.7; 18.6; 18.5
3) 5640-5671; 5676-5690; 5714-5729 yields 0.07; 18.8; 18.5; 18.3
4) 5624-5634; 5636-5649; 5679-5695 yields -0.09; 18.6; 18.7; 18.6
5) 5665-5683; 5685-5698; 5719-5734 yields -0.02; 18.7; 18.5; 18.1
